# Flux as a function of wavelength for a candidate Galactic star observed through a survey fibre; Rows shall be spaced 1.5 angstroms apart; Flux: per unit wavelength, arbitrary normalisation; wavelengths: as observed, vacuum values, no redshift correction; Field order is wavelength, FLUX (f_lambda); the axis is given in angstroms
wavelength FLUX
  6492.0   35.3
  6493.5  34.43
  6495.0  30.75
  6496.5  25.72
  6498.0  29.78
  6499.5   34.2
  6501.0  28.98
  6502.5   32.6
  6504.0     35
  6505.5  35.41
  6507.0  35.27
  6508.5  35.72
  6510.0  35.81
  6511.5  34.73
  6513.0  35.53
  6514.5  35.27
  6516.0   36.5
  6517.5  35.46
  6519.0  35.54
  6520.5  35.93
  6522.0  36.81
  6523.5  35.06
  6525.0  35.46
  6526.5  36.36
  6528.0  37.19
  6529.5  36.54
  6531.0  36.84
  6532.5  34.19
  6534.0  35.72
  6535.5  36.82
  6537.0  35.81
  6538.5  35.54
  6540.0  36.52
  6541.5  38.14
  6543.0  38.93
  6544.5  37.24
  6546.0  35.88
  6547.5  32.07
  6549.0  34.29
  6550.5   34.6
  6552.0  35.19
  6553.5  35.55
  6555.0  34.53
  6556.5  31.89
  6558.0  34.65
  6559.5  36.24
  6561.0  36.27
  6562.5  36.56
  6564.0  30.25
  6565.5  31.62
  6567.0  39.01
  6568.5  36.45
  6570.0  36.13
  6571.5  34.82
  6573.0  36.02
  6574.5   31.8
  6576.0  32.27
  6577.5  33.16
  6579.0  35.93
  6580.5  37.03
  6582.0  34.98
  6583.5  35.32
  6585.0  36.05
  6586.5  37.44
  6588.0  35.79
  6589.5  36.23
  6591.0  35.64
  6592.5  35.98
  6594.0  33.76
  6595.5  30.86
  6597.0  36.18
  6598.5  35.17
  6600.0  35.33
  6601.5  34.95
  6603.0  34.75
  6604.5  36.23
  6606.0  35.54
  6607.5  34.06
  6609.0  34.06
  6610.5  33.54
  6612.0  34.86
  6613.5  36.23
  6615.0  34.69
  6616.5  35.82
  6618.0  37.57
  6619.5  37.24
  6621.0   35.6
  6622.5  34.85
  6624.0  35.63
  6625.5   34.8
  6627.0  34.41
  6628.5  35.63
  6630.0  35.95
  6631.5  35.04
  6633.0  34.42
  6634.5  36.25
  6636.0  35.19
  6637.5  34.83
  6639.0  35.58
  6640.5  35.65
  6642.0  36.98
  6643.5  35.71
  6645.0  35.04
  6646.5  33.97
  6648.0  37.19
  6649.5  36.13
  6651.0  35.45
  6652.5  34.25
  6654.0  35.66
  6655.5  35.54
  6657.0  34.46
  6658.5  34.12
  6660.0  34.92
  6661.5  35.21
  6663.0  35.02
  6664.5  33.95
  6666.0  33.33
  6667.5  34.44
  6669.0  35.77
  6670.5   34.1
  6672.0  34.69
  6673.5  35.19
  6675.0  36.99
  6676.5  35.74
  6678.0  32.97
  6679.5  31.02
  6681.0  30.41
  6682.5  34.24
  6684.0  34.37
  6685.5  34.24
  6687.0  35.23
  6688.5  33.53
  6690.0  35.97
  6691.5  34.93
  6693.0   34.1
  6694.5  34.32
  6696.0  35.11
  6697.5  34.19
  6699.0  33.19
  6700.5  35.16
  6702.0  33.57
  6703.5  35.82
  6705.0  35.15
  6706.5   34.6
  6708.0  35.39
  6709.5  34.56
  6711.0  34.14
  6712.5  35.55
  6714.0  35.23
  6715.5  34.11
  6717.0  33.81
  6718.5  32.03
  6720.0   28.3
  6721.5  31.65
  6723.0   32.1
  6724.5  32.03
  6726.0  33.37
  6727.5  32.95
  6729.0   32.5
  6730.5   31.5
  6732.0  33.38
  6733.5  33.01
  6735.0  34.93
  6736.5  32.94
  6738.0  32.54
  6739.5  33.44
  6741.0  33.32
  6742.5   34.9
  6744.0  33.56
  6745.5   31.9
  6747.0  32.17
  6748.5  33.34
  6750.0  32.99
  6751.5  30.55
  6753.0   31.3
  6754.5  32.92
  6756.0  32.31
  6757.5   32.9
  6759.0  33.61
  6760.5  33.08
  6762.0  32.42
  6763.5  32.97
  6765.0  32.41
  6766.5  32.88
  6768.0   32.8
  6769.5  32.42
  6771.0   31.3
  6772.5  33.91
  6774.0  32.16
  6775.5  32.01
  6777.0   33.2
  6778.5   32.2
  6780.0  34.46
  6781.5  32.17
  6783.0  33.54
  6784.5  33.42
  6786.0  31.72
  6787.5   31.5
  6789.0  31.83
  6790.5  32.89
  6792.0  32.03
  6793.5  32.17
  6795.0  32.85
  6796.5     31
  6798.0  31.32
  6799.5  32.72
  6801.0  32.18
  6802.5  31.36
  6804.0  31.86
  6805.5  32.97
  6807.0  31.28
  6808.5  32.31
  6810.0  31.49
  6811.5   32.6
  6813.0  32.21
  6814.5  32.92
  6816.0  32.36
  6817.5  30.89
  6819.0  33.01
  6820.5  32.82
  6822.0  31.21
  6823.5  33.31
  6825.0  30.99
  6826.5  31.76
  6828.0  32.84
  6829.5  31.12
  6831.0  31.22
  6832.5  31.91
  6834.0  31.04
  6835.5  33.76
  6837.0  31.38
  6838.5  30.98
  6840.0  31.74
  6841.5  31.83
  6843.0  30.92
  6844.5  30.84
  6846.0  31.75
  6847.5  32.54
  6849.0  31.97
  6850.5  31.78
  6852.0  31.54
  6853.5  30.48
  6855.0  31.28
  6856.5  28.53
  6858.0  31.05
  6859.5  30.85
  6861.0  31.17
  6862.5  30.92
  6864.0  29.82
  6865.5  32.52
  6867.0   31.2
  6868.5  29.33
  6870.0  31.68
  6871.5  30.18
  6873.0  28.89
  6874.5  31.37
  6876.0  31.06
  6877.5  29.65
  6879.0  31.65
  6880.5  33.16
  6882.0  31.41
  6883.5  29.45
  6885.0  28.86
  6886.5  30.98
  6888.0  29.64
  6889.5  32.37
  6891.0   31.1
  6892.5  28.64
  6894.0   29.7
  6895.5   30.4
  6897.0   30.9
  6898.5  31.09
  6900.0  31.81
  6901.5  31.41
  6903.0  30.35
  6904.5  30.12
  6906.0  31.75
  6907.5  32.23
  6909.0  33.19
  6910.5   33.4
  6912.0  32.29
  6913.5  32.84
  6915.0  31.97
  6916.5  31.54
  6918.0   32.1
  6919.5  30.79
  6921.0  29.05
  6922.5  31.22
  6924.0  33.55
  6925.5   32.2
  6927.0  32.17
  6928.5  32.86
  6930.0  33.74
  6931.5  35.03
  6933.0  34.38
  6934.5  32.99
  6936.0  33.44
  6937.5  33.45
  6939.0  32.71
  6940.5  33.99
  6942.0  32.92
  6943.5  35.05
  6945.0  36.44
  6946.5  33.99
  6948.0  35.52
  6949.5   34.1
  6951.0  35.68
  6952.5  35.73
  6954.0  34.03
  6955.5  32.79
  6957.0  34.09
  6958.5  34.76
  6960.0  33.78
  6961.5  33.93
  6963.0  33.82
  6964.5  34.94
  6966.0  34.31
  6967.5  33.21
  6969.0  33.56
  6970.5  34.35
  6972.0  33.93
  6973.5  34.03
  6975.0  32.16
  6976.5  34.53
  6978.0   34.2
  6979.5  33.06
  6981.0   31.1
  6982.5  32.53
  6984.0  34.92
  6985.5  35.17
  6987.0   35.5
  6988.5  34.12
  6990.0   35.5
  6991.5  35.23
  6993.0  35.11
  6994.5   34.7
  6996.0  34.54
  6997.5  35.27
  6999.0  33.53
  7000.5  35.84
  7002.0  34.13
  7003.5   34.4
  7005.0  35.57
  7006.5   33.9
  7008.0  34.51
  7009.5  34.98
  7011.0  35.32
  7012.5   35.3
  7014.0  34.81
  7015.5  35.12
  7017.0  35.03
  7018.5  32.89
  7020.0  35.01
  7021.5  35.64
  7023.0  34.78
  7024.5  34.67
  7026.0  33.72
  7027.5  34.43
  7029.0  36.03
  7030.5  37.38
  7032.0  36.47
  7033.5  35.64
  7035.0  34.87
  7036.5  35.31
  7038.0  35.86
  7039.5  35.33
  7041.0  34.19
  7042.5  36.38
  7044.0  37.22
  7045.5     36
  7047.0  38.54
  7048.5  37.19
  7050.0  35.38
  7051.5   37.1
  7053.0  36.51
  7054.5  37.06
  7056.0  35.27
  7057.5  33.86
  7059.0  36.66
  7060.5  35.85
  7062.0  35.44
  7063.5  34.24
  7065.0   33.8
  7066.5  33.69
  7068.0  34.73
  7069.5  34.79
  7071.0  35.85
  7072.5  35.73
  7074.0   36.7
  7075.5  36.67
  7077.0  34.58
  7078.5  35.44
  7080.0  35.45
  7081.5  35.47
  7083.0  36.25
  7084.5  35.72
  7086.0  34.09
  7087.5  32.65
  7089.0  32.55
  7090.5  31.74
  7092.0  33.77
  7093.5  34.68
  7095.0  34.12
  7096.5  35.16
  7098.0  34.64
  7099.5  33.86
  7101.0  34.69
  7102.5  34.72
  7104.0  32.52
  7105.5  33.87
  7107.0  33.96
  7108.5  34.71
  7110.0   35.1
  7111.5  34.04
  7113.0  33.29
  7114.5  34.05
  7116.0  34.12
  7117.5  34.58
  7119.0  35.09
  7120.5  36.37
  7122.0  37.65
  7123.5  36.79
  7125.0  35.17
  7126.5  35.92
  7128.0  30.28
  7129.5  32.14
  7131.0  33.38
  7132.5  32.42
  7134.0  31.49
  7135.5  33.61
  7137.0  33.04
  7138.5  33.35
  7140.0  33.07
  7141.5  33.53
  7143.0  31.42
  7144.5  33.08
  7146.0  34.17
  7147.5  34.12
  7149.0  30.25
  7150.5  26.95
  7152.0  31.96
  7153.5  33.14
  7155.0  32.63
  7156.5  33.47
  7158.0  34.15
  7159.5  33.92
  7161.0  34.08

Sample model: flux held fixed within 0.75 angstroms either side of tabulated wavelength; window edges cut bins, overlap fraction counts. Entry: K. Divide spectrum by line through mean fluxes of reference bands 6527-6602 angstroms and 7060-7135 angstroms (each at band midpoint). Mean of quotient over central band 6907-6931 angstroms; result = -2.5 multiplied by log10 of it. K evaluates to 0.082 mag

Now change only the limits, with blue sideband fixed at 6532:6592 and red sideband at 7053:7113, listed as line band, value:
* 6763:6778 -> 0.08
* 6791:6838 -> 0.10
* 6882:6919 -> 0.12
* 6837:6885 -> 0.13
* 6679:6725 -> 0.04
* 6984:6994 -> -0.01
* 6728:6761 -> 0.07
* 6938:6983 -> 0.03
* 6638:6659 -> -0.01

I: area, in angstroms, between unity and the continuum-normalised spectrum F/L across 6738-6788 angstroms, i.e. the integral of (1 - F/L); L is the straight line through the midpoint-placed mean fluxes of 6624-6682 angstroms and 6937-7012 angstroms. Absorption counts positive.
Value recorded 2.8 angstroms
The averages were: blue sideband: 34.9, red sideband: 34.3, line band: 32.7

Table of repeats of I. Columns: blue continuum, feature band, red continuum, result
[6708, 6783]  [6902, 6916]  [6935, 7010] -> 0.78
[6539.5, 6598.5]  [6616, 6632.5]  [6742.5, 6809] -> -0.59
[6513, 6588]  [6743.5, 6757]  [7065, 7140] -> 1.06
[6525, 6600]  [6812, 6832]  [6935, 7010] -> 1.50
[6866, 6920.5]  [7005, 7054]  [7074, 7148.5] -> -3.71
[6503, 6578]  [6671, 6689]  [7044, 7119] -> 0.61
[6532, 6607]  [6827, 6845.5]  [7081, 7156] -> 1.53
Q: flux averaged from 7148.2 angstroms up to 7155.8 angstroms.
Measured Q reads 31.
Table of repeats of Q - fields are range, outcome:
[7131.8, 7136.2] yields 32.5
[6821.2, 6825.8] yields 31.8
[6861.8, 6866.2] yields 31.1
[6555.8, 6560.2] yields 34.3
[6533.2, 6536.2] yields 36.2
